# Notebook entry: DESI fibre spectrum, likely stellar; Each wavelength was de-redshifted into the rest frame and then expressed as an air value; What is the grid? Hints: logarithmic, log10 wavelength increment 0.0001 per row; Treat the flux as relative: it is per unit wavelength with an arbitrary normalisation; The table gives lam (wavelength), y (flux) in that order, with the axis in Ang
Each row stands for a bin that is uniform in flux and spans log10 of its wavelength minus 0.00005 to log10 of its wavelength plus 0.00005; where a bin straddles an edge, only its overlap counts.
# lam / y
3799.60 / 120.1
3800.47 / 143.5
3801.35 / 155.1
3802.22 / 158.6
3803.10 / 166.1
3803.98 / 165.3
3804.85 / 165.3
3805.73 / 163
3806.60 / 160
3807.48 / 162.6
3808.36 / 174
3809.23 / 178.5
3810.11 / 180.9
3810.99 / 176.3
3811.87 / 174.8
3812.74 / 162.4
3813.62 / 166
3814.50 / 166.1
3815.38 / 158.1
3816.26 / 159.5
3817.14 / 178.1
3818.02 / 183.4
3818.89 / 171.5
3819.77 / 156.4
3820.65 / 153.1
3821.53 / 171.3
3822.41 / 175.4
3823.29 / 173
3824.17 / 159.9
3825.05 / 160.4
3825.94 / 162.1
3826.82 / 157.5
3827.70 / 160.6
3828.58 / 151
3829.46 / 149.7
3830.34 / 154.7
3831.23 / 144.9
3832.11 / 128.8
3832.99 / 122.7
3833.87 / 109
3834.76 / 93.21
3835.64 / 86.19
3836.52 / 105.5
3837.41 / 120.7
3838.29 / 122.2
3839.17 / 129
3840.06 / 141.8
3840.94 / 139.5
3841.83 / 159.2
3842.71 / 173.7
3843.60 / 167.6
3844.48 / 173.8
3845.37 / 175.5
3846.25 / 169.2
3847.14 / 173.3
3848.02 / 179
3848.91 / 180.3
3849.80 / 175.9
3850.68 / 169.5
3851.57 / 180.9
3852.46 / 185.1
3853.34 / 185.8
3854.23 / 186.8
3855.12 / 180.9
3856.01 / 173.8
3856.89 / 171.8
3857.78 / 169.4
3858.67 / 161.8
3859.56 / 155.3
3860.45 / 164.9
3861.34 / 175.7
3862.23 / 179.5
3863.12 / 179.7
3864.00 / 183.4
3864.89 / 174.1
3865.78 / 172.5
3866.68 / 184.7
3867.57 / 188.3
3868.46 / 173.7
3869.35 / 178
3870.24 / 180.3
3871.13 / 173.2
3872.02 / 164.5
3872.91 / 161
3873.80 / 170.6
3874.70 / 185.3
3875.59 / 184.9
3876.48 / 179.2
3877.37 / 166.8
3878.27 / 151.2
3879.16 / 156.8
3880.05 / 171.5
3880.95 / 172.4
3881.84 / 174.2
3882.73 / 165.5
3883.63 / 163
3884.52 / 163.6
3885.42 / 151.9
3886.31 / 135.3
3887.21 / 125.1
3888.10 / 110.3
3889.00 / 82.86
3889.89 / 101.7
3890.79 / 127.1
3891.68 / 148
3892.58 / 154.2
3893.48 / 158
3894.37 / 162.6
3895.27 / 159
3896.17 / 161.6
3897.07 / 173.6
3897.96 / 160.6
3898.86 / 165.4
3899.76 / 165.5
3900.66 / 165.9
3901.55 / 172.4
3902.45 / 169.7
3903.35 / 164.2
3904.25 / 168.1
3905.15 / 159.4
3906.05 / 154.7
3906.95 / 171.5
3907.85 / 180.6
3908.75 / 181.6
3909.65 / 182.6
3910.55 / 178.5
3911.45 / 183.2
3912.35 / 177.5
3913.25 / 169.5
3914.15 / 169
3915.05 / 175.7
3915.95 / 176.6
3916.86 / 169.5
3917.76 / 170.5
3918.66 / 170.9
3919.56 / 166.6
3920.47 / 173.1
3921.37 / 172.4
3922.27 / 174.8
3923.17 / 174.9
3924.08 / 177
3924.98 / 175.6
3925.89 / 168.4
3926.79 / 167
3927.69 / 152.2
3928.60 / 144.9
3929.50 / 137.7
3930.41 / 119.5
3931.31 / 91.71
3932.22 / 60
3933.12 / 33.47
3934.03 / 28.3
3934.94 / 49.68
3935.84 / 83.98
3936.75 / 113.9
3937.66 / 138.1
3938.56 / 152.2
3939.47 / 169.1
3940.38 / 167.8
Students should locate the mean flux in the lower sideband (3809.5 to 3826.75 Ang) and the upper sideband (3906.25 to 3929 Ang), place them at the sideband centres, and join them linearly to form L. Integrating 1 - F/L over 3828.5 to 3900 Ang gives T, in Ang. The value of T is 4.7 Ang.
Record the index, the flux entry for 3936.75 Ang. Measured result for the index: 113.9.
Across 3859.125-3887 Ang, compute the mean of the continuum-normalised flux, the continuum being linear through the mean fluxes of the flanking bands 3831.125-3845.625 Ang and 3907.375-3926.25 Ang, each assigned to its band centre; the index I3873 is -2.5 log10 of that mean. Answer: -0.12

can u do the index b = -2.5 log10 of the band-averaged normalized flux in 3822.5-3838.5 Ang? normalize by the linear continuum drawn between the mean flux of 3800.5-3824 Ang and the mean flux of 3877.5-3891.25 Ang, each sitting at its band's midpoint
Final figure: 0.17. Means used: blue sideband 167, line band 138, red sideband 144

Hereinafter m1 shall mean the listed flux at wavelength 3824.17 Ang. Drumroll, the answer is 159.9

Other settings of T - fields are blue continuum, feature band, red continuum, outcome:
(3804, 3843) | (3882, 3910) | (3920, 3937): -4.3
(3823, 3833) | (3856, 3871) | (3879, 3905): -2.1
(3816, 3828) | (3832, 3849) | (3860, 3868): 2.9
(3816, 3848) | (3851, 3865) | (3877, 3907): -2.1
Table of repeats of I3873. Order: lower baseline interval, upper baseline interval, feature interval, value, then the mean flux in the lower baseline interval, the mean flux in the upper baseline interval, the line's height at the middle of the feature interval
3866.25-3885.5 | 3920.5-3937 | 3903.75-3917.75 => -0.23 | 171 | 125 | 141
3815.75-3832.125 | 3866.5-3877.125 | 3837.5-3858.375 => 0.01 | 161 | 177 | 169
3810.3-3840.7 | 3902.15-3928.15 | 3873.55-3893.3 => 0.08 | 150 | 172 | 164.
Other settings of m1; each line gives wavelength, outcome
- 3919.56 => 166.6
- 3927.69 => 152.2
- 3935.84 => 83.98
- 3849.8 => 175.9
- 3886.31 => 135.3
